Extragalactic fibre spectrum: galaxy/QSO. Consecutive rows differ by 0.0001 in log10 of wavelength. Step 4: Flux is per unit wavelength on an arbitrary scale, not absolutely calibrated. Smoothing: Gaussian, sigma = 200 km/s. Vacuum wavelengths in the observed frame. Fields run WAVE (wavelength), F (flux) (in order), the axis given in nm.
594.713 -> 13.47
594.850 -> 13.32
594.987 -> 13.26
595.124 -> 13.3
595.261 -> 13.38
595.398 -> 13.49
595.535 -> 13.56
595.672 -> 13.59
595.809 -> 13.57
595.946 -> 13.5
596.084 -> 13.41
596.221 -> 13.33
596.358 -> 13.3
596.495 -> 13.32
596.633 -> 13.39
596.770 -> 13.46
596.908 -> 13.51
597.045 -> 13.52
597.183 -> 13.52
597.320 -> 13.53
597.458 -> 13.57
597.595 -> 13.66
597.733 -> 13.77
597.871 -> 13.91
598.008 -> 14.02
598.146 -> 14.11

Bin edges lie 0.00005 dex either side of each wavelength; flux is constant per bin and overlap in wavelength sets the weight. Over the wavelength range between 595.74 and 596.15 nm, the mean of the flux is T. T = 13.5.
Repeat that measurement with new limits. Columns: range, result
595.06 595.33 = 13.3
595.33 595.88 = 13.6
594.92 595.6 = 13.4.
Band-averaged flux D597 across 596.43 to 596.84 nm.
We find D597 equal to 13.4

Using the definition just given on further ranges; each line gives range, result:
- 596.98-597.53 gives 13.5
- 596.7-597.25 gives 13.5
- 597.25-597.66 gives 13.6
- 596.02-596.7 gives 13.4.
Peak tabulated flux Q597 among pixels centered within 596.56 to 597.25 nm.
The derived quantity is 13.52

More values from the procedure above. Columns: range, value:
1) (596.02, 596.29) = 13.41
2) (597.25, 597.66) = 13.66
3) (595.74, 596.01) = 13.57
